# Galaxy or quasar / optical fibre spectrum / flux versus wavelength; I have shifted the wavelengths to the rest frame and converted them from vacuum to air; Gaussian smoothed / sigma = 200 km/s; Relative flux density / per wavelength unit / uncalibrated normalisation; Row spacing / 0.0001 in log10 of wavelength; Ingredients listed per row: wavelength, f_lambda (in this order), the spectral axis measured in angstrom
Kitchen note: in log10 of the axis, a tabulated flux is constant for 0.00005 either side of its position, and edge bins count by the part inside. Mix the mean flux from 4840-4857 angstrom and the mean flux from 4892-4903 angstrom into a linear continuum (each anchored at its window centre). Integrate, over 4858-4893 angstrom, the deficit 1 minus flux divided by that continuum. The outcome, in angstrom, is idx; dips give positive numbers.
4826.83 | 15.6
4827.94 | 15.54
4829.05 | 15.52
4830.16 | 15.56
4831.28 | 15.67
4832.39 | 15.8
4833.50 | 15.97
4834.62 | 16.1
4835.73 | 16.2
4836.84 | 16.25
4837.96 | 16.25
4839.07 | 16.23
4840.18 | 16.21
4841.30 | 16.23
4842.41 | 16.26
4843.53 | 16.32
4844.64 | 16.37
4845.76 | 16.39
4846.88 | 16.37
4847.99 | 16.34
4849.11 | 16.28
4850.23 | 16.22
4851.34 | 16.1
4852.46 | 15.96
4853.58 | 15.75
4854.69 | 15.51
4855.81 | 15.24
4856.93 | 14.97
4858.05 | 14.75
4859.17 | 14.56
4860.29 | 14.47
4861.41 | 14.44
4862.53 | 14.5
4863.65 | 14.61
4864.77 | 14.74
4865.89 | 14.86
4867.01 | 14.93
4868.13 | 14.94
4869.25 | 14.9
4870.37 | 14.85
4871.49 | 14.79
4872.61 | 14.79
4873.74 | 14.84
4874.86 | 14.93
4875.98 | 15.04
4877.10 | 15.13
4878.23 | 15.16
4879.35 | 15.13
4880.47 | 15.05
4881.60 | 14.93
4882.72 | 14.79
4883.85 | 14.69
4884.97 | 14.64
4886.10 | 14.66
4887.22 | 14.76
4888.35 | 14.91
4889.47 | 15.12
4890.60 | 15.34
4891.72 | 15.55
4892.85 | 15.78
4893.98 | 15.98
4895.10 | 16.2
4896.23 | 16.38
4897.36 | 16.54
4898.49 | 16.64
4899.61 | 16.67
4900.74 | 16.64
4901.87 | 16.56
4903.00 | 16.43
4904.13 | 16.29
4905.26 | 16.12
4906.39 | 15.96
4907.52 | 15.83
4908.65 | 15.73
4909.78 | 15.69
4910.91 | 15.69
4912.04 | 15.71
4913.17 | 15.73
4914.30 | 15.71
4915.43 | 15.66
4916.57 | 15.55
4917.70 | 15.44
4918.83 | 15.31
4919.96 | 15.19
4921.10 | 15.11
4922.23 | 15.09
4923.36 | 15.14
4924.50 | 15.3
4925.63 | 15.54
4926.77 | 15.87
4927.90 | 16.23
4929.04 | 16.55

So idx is 2.9 angstrom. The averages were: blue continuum 16.1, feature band 14.9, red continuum 16.4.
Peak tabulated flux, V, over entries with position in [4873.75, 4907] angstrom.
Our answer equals 16.67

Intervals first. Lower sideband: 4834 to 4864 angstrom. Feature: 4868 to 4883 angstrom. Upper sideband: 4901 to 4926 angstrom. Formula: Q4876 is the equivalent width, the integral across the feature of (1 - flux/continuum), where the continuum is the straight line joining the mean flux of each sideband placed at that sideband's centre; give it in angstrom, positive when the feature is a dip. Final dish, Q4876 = 0.73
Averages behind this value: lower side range 15.7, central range 15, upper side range 15.7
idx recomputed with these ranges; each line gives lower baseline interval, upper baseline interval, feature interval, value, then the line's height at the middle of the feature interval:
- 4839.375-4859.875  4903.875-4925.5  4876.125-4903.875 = 0.2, 15.7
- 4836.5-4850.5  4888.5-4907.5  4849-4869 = 1.4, 16.2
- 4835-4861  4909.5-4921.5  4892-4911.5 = -0.7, 15.6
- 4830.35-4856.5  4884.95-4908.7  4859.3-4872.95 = 1.1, 16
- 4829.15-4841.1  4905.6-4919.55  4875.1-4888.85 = 0.8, 15.8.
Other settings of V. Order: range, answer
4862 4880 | 15.16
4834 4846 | 16.39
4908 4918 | 15.73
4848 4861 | 16.28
